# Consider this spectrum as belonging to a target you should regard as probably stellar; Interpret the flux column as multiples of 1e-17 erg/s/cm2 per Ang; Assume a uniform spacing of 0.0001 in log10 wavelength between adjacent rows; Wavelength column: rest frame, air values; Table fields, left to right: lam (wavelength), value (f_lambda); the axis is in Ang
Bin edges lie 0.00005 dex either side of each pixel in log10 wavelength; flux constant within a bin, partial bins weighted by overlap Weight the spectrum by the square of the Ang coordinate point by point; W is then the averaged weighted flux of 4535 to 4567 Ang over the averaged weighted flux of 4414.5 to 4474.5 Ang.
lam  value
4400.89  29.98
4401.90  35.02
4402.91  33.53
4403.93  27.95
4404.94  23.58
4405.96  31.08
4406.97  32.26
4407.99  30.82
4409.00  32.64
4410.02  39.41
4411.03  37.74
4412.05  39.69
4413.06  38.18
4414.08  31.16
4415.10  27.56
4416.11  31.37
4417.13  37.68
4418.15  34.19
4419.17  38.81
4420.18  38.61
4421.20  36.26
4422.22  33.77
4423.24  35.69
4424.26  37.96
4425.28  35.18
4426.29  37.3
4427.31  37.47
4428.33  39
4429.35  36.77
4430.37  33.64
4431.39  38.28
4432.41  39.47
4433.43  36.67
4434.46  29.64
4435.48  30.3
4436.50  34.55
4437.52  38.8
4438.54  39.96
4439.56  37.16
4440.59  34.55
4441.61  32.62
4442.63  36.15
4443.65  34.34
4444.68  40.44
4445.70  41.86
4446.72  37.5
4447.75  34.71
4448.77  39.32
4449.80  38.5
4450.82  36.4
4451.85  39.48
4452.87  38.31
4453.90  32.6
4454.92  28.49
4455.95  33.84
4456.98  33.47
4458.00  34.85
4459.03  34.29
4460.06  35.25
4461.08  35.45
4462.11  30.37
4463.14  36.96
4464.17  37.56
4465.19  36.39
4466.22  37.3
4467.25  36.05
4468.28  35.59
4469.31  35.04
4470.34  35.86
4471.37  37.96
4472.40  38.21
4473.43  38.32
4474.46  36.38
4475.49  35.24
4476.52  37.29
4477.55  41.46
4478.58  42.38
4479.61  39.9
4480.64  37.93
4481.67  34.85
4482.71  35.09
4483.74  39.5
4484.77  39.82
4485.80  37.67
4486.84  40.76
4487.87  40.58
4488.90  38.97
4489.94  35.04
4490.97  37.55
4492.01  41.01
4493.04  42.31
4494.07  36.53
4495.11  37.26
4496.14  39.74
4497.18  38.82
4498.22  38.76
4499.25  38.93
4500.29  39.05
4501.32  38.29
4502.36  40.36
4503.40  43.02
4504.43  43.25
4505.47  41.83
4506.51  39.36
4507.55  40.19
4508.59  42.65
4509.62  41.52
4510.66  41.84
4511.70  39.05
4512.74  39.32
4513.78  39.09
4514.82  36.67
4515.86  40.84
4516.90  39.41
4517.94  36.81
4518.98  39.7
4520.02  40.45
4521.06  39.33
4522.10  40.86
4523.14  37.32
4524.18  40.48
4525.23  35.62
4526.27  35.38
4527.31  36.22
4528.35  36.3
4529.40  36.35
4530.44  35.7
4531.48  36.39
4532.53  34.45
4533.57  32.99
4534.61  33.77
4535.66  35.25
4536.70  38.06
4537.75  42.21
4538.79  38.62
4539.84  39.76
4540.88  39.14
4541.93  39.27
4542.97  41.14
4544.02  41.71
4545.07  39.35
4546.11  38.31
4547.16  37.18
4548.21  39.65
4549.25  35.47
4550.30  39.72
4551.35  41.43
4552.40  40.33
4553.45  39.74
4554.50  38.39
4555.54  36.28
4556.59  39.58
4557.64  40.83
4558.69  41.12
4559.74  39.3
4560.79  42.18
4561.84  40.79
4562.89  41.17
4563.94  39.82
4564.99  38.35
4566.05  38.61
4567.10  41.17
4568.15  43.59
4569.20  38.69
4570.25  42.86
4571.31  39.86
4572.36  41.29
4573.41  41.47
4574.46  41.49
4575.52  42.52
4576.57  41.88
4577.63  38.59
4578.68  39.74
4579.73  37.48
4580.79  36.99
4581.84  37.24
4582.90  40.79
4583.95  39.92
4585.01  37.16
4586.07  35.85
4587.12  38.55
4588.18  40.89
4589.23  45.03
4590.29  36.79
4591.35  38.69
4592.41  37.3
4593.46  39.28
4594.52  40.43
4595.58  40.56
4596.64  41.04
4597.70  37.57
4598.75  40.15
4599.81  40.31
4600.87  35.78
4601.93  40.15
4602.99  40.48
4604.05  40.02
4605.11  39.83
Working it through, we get 1.2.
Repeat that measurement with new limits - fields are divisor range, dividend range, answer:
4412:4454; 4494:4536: 1.10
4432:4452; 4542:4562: 1.14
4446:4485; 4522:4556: 1.07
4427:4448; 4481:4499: 1.08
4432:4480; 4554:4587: 1.15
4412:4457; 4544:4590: 1.17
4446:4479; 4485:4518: 1.11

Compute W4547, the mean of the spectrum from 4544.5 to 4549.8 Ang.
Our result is 38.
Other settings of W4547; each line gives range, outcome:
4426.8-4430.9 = 36.7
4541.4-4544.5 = 40.7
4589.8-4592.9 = 37.5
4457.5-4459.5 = 34.5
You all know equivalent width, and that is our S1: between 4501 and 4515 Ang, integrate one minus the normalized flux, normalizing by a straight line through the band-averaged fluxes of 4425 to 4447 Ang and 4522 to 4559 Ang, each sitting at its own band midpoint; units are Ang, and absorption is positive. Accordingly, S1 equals -1.11 Ang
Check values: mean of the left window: 36.5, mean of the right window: 38.1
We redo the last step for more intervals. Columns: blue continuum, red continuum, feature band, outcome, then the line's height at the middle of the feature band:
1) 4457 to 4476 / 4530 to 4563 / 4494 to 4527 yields -1.8 Ang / 37.4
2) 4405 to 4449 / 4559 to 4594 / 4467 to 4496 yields -0.7 Ang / 37.2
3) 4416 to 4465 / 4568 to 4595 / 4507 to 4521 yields -0.7 Ang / 37.9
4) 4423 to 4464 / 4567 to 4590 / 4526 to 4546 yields 0.7 Ang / 38.8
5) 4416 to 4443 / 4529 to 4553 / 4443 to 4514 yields -1.8 Ang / 37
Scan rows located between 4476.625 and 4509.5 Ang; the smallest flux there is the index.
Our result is 34.85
